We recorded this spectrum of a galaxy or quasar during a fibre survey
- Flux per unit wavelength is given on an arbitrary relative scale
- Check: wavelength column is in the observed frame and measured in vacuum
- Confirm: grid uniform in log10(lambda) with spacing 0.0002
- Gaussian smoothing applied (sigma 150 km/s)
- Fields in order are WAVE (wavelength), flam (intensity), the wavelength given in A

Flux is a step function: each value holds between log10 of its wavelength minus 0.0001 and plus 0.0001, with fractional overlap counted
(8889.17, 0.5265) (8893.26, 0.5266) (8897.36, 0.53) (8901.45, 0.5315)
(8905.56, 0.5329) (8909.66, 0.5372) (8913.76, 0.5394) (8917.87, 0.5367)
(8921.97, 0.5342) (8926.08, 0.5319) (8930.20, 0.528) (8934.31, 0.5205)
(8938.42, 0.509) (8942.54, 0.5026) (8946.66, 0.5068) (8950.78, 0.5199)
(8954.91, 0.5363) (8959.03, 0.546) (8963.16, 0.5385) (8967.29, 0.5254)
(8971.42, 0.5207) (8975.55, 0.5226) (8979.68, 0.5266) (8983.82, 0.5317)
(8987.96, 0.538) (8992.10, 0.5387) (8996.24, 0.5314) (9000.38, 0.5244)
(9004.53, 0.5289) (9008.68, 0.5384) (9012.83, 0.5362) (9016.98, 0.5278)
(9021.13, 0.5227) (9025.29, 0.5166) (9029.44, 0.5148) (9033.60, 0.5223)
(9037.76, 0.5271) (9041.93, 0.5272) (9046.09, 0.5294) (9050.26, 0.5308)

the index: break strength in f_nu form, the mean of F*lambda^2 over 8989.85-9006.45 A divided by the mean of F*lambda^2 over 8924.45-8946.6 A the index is 1.0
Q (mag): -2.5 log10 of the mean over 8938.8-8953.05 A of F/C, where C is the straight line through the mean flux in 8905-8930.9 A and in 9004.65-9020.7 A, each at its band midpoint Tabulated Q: 0.05 mag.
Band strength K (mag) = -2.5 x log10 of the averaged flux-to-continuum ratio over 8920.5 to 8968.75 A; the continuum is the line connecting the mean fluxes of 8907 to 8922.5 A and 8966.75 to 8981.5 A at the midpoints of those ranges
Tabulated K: 0.01 mag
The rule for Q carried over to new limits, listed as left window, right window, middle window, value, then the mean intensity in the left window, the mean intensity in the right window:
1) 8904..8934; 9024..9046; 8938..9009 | 0.00 mag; 0.534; 0.523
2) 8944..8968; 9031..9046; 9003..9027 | 0.00 mag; 0.528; 0.526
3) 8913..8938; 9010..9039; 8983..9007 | -0.01 mag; 0.53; 0.524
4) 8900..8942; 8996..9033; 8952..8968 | -0.02 mag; 0.529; 0.526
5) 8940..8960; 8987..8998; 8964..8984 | 0.01 mag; 0.521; 0.536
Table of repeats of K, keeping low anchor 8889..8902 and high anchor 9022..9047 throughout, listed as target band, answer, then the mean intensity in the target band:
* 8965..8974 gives 0.00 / 0.524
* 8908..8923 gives -0.02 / 0.537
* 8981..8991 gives -0.02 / 0.534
